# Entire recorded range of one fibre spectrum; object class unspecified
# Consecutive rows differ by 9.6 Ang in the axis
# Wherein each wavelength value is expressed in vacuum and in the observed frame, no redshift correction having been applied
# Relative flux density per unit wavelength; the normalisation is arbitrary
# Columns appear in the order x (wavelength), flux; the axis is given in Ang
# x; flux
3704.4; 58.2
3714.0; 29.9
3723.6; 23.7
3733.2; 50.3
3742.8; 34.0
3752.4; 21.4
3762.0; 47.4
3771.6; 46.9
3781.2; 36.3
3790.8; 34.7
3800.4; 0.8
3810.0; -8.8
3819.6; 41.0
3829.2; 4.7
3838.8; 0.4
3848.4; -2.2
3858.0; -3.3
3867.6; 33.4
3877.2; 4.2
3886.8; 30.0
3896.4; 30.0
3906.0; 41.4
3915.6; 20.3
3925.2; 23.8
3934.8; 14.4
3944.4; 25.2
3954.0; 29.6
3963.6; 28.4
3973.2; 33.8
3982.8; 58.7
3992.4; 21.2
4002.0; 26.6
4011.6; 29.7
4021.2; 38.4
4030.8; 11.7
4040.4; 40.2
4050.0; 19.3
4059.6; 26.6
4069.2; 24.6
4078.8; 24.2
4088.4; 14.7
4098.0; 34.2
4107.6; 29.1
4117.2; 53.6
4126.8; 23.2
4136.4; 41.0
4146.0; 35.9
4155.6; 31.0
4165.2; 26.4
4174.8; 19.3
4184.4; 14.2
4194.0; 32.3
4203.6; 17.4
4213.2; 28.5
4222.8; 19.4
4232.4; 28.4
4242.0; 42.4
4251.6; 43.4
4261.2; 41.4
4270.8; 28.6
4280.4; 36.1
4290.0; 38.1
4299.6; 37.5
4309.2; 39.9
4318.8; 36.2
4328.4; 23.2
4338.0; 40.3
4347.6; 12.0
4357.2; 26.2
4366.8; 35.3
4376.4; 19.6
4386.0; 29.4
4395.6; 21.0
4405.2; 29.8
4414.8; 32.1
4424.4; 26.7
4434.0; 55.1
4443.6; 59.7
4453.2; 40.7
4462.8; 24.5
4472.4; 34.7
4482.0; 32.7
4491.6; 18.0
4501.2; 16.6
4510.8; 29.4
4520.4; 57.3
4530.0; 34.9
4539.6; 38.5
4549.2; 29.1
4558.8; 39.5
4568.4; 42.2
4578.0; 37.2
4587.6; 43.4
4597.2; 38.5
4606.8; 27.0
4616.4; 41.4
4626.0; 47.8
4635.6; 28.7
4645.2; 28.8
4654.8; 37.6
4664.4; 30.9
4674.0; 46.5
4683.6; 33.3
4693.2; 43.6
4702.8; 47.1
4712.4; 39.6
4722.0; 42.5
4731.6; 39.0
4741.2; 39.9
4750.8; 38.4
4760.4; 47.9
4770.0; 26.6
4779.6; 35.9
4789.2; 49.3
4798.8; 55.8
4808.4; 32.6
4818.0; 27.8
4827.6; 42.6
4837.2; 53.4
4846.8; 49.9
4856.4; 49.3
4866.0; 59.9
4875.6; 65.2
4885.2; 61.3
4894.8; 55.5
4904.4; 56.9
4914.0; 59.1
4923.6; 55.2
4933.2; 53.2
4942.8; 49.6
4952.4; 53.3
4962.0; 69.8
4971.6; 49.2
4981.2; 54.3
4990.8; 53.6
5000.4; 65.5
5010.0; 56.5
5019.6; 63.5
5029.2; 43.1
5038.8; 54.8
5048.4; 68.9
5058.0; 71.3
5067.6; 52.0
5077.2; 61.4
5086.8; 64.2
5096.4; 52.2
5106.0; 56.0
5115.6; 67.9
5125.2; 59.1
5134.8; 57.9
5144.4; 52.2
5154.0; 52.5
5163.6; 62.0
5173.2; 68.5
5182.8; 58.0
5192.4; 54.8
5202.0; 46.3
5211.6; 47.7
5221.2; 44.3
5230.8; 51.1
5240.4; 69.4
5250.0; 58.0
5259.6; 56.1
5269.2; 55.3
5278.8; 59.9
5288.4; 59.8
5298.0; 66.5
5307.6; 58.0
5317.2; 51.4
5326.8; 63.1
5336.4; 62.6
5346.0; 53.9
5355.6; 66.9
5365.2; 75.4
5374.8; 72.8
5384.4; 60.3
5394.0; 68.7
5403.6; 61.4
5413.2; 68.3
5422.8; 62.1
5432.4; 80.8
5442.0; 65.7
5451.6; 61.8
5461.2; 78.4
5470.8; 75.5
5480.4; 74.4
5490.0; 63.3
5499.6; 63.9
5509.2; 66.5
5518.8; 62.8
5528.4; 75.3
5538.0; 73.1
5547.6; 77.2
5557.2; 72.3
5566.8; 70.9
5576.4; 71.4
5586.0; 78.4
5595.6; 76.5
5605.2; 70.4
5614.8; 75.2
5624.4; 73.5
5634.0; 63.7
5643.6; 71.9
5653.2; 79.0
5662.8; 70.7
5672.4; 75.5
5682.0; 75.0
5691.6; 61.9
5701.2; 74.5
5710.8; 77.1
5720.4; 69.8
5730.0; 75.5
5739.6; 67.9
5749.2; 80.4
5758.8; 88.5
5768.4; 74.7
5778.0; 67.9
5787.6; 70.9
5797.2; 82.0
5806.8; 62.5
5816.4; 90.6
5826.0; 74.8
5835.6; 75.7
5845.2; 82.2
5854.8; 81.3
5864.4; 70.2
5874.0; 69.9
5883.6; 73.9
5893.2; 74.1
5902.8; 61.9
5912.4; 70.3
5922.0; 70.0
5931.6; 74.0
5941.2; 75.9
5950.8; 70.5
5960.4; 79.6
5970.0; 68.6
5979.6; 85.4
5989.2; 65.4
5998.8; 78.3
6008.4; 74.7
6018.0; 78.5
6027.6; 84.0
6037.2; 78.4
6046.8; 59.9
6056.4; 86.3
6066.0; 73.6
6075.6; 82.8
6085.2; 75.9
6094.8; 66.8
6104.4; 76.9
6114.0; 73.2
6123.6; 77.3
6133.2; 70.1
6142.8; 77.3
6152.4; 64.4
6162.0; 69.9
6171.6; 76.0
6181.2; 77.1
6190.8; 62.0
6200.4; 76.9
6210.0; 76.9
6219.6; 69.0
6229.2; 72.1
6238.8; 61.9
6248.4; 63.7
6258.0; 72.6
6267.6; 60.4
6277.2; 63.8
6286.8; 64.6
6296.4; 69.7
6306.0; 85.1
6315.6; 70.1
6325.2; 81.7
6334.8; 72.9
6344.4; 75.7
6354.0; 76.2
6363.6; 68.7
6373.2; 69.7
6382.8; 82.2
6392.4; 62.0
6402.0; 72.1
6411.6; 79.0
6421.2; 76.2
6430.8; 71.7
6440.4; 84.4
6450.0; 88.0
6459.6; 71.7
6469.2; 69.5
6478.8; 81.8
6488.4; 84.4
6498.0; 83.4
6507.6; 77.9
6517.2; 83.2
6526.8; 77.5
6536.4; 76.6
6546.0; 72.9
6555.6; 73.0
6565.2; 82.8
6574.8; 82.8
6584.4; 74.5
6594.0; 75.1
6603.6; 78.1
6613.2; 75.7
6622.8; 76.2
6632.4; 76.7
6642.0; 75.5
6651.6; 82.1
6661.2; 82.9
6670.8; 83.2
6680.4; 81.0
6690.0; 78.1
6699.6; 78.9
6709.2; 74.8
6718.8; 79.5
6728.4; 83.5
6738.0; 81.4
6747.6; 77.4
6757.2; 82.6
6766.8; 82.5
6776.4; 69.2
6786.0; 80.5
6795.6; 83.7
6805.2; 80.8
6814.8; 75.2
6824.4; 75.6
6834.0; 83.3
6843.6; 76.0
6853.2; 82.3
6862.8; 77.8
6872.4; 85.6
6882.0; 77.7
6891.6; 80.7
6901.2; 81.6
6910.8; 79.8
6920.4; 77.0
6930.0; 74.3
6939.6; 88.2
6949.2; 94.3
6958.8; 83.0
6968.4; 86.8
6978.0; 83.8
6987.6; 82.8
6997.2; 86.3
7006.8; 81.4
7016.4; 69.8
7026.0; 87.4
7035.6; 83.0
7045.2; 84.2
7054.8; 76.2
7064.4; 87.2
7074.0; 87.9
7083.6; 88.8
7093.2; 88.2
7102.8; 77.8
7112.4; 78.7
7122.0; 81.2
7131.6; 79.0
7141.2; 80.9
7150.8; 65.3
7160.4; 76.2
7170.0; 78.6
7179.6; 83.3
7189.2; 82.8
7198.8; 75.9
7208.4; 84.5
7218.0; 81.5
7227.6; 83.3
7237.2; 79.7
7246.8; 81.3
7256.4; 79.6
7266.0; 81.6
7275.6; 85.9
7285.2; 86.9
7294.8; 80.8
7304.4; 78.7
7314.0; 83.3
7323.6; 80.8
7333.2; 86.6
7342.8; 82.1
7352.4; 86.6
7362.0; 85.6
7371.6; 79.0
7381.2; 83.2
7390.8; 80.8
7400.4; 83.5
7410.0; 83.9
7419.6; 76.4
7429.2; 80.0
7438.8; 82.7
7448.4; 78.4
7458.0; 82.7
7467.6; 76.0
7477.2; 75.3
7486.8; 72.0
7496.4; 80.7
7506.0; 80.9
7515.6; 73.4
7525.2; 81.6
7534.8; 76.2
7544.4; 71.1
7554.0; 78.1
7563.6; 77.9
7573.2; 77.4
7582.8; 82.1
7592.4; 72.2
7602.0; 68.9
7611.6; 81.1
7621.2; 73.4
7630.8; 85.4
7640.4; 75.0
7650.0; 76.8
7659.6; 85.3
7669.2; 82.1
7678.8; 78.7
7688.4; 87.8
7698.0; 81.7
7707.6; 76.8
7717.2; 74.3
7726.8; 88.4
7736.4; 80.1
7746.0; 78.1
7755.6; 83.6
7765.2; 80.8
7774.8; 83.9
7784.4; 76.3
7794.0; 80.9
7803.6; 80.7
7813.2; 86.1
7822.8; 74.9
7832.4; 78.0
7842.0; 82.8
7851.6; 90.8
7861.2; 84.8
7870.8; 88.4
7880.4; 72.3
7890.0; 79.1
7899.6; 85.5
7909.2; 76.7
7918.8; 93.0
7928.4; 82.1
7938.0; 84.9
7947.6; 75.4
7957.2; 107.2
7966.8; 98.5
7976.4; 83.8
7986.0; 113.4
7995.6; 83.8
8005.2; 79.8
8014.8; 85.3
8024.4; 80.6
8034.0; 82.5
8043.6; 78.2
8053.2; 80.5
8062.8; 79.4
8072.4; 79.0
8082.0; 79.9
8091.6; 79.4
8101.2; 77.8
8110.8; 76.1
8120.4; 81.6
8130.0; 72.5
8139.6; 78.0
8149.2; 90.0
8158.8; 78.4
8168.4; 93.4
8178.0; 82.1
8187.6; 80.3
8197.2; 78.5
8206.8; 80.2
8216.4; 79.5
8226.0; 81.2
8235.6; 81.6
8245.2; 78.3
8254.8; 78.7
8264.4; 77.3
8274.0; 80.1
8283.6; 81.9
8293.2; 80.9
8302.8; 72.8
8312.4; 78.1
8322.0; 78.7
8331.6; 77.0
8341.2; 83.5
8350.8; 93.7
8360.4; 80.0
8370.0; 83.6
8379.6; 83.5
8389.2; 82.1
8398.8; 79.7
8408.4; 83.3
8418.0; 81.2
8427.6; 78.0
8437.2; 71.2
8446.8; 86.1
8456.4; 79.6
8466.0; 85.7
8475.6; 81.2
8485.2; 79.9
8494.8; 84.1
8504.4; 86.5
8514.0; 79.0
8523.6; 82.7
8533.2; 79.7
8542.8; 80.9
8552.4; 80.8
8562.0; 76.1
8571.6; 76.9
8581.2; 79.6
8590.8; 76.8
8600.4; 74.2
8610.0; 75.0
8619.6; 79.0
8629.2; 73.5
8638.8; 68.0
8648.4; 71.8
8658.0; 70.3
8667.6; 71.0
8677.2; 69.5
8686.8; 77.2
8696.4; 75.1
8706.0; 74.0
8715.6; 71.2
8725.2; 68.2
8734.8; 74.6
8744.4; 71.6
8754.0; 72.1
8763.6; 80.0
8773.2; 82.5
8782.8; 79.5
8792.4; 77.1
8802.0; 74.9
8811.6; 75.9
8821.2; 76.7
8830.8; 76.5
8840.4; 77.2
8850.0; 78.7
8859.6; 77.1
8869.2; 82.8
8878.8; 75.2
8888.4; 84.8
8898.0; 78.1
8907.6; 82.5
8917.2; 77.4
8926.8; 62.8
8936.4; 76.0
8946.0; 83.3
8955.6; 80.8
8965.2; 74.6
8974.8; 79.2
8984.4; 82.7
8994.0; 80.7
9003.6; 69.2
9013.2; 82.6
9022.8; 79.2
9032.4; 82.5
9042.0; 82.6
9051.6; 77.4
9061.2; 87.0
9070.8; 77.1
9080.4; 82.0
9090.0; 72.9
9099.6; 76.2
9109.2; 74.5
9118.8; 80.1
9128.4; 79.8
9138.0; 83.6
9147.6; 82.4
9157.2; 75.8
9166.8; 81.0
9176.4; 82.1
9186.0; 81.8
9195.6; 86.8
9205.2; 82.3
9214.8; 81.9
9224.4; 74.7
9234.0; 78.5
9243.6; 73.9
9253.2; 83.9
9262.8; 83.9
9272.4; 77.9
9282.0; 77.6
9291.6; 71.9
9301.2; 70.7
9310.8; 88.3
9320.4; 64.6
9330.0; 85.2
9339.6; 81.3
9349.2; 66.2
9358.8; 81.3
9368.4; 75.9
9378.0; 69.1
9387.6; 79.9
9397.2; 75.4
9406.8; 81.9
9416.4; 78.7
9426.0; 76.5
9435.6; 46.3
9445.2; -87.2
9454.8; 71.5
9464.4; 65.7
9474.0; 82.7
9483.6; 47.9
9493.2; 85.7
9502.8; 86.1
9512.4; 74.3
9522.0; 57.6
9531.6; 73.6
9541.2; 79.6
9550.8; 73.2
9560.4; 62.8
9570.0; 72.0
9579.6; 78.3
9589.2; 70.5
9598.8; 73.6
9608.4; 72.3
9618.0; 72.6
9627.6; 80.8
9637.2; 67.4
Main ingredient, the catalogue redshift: 0.213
